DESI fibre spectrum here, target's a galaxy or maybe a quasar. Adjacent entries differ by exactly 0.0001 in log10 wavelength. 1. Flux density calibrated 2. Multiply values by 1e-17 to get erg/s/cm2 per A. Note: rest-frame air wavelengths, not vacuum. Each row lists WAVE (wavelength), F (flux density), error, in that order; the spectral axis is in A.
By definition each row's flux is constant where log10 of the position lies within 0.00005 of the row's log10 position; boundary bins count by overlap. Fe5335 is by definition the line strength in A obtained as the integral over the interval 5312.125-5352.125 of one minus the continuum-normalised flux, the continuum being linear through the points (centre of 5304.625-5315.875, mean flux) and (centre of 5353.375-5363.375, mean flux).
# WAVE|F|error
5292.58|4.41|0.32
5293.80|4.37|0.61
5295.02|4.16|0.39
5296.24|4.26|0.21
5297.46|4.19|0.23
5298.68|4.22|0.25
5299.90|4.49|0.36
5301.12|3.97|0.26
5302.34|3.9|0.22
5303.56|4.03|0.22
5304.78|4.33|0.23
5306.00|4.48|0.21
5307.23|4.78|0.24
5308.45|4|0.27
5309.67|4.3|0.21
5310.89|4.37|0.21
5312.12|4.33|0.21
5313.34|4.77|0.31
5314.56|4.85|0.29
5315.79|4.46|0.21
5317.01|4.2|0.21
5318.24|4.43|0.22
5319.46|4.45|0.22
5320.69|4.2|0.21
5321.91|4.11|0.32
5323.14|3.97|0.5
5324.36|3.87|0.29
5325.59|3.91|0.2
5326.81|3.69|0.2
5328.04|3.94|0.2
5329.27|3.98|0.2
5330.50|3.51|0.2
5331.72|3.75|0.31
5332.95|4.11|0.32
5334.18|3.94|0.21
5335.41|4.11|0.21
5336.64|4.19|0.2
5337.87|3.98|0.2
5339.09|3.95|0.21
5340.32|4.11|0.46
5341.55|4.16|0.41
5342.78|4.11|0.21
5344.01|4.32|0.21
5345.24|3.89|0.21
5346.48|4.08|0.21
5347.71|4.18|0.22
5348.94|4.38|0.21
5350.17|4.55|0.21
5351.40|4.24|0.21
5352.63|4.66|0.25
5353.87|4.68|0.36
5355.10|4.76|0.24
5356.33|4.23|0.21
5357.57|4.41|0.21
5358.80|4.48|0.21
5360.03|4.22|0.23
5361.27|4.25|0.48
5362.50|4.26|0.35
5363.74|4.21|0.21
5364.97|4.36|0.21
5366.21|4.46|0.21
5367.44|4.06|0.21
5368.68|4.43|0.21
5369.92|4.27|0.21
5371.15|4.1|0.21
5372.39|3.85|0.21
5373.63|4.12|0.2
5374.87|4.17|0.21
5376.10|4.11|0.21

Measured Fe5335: 2.7 A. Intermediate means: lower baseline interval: 4.47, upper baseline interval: 4.4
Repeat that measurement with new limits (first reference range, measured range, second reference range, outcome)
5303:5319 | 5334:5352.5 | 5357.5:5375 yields 0.6 A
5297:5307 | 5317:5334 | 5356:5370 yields 1.0 A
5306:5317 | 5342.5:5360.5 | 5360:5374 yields -0.3 A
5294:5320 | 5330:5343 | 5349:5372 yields 1.1 A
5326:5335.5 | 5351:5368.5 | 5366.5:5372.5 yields -1.2 A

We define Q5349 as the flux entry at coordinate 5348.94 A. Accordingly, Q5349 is 4.38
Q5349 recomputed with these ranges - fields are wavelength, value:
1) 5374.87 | 4.17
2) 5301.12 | 3.97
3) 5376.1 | 4.11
